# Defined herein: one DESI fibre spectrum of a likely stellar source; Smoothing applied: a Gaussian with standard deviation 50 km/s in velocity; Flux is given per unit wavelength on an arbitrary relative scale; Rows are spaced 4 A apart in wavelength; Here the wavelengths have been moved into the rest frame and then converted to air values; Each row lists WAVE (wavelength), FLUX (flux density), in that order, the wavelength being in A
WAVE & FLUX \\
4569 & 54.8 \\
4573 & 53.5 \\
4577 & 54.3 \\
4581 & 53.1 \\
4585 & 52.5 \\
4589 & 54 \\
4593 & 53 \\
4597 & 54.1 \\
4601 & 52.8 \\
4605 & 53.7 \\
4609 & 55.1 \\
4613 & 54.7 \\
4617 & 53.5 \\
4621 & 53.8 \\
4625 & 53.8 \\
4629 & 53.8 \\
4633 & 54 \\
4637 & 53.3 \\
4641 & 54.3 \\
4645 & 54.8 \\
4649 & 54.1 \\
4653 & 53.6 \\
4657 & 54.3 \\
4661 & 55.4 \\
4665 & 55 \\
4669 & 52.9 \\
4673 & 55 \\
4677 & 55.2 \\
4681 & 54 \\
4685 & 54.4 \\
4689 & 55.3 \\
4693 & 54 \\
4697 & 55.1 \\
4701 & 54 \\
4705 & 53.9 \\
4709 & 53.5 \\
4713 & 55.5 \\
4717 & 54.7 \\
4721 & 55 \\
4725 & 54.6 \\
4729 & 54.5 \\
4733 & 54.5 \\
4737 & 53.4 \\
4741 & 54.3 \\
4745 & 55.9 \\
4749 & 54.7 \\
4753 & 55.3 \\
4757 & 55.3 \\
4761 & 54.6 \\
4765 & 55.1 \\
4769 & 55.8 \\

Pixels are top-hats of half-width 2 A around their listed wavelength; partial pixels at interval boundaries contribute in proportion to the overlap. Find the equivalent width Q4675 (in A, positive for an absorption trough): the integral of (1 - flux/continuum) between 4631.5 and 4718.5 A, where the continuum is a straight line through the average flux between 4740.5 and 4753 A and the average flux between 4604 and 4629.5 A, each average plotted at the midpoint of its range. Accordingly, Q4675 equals 0.3 A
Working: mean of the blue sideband 54.1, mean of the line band 54.4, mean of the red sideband 55.1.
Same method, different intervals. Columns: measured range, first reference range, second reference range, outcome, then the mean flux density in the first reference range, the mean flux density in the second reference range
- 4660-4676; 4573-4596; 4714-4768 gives -0.1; 53.4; 54.8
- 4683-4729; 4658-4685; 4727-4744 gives -0.1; 54.6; 54.3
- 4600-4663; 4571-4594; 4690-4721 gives -0.3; 53.4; 54.5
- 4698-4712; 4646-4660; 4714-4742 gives 0.1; 54.2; 54.5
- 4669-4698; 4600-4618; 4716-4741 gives -0.2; 54.1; 54.4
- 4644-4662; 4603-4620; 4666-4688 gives 0.0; 54.2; 54.4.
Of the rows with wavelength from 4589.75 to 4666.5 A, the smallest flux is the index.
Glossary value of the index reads 52.8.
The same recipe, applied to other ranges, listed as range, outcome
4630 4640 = 53.3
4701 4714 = 53.5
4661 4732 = 52.9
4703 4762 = 53.4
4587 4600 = 53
